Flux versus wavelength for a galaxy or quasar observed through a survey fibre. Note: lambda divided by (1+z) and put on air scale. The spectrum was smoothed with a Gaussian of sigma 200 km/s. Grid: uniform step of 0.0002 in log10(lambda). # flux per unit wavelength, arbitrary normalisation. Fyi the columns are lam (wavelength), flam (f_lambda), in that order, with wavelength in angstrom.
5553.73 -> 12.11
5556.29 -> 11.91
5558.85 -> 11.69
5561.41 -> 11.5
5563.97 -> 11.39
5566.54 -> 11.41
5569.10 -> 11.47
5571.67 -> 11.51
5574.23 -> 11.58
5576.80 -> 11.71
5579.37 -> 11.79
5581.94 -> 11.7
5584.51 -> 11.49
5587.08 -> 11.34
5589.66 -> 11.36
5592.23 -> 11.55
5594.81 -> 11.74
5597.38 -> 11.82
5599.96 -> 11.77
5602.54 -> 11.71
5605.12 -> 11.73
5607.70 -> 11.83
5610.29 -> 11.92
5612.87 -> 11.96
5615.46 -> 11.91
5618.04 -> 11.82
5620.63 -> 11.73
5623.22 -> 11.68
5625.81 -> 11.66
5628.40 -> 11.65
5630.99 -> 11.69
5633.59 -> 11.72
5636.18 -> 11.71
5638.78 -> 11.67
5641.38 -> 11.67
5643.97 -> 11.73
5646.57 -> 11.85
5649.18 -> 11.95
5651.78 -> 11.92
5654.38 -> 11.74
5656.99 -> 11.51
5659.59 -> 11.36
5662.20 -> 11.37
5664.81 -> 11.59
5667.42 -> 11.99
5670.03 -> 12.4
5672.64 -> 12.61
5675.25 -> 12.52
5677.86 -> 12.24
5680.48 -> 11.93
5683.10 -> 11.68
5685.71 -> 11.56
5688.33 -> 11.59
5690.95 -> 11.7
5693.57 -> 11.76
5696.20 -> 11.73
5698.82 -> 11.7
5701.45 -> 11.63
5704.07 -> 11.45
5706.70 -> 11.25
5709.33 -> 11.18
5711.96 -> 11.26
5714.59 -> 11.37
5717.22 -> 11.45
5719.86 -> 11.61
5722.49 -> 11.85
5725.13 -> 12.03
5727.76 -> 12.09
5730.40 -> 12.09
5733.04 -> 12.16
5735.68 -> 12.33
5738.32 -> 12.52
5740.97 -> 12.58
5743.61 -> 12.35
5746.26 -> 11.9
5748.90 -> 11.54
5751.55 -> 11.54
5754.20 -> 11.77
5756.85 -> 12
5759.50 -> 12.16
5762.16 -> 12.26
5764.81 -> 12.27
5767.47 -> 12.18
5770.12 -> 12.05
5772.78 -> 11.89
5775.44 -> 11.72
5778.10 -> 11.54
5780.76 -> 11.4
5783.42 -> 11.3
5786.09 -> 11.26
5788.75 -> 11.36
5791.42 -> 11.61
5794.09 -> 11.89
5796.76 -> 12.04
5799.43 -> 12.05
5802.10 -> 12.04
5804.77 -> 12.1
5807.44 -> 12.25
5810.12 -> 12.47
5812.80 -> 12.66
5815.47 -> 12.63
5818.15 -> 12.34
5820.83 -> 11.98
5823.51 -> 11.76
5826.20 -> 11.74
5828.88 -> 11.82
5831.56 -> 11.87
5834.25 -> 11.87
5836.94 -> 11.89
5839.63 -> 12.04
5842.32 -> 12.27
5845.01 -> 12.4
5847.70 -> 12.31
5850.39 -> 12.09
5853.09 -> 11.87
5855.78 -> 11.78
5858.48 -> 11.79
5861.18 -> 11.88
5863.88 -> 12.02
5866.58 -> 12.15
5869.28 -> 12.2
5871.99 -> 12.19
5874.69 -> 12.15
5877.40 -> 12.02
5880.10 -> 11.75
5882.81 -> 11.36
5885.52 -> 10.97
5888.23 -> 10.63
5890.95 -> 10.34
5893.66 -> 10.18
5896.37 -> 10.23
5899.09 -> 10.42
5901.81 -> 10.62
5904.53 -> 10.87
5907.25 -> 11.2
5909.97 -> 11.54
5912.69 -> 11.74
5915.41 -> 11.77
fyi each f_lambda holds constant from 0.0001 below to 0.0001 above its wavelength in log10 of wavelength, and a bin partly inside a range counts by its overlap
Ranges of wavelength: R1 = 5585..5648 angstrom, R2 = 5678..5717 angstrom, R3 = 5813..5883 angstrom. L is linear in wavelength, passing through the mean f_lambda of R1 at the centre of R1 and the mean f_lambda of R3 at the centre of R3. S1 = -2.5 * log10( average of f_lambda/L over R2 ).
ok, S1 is 0.02 mag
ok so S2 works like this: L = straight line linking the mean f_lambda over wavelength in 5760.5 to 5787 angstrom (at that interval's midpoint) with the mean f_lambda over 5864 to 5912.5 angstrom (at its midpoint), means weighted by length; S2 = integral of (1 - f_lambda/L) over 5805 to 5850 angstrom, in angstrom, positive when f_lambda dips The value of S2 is -2.33 angstrom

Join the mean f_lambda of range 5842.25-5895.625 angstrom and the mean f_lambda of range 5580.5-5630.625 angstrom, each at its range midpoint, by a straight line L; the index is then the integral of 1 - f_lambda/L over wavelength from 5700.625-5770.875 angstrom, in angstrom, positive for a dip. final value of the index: -1.13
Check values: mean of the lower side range 11.7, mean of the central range 11.9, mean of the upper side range 11.7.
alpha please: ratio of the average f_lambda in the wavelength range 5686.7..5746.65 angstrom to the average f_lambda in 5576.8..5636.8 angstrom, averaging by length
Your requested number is 1.01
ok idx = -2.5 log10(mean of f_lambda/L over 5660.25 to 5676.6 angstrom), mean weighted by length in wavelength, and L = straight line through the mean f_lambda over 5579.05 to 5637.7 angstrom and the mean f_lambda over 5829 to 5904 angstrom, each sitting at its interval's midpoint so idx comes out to -0.034 mag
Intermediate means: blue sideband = 11.7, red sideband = 11.6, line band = 12.1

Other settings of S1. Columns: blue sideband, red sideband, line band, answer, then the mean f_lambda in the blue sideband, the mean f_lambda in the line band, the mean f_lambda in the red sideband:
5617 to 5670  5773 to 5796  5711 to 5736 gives -0.018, 11.7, 11.8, 11.5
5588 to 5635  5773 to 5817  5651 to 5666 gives 0.019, 11.7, 11.6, 11.9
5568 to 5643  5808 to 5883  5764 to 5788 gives 0.022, 11.7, 11.7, 12.1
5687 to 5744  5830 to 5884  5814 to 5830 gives -0.010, 11.8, 12.1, 12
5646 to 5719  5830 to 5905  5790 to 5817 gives -0.049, 11.7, 12.2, 11.6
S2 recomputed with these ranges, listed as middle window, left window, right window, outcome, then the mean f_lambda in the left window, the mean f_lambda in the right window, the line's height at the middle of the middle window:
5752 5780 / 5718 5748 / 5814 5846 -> 0.32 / 12.1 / 12.1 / 12.1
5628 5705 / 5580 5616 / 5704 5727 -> -1.34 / 11.7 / 11.5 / 11.6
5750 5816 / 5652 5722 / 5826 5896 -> -1.17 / 11.7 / 11.7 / 11.7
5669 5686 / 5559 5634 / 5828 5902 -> -0.75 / 11.7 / 11.6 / 11.6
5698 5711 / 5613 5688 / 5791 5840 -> 0.51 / 11.8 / 12.1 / 11.9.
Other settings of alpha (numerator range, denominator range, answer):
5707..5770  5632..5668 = 1.02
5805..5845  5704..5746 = 1.02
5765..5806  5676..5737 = 1.00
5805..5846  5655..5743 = 1.03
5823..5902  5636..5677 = 0.98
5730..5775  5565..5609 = 1.04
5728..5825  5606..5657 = 1.02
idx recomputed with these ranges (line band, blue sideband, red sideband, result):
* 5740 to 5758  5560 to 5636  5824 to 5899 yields -0.025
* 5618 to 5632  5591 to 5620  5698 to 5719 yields 0.002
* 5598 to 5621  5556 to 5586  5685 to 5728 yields -0.022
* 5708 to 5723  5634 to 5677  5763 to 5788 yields 0.034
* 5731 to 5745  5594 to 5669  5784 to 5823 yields -0.040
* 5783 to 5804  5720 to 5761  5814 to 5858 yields 0.030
